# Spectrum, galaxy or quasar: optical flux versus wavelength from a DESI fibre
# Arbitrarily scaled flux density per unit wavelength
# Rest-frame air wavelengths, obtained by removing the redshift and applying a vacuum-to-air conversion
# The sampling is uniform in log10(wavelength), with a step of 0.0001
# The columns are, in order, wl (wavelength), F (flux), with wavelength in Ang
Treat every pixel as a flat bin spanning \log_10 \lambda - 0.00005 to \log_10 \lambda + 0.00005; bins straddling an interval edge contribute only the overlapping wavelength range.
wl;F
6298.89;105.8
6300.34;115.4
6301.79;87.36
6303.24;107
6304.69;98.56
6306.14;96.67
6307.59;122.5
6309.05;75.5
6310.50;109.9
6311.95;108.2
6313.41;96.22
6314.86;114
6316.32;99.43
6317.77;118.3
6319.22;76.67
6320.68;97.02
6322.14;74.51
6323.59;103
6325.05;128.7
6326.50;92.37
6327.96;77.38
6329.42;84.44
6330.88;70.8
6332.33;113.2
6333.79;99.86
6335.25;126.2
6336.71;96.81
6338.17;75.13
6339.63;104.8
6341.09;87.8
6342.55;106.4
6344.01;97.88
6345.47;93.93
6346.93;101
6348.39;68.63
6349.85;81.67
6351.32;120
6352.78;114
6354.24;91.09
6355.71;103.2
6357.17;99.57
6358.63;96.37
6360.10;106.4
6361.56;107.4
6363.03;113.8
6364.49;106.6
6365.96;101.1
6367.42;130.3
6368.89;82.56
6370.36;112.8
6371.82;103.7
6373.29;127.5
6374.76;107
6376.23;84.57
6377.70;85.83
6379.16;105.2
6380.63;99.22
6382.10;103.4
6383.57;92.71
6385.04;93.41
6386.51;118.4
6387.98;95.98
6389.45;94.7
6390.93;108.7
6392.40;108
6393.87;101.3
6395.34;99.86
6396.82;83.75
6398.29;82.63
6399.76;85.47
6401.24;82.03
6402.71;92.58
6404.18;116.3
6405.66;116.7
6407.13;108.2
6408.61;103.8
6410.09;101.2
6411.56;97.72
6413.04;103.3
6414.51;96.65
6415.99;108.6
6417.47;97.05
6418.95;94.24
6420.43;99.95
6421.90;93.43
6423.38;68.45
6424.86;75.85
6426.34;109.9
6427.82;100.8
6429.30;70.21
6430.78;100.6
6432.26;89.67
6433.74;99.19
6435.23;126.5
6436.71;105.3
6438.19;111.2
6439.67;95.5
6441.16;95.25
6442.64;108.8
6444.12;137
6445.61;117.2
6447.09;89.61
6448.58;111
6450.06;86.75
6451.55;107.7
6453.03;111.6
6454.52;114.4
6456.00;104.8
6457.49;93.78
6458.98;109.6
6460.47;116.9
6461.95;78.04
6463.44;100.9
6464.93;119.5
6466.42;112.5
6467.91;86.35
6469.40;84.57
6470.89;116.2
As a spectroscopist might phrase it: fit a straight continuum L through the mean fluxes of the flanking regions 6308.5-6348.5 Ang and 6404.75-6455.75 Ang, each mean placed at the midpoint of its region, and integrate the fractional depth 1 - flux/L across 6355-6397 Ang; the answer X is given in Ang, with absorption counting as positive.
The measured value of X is -1.6 Ang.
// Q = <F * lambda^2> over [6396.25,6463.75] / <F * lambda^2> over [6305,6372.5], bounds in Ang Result 1.03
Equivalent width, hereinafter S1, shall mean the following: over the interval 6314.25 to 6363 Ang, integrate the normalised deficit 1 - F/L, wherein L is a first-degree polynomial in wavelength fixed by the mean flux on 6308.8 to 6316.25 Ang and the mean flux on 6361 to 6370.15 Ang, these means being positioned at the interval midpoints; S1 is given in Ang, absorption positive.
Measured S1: 3.1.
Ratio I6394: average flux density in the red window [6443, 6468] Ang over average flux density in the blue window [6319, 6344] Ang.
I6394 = 1.11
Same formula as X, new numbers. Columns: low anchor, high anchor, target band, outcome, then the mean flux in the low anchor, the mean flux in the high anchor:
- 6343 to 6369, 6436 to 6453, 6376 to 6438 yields 3.73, 101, 106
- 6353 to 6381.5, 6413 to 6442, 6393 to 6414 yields 0.28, 104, 97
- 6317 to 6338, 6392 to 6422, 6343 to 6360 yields -0.06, 96.5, 98.7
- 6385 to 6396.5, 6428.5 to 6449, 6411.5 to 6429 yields 1.45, 102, 104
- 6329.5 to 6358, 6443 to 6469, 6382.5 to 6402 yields 0.91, 97.2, 105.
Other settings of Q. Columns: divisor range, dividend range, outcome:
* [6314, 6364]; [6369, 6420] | 1.04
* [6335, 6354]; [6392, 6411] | 1.03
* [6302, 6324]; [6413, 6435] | 0.98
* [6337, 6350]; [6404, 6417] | 1.17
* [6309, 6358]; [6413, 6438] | 1.02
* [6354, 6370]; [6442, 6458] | 1.06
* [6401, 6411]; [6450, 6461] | 1.04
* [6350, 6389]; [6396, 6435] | 0.94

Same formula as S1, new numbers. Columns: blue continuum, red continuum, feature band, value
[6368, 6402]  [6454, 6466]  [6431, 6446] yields -0.7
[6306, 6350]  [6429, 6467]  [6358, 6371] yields -0.9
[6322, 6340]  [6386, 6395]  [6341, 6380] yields -0.5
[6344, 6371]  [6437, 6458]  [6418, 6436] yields 1.9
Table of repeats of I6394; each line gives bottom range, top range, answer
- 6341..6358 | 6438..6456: 1.10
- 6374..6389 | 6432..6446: 1.11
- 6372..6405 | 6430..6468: 1.07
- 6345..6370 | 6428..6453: 1.02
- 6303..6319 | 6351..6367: 1.02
